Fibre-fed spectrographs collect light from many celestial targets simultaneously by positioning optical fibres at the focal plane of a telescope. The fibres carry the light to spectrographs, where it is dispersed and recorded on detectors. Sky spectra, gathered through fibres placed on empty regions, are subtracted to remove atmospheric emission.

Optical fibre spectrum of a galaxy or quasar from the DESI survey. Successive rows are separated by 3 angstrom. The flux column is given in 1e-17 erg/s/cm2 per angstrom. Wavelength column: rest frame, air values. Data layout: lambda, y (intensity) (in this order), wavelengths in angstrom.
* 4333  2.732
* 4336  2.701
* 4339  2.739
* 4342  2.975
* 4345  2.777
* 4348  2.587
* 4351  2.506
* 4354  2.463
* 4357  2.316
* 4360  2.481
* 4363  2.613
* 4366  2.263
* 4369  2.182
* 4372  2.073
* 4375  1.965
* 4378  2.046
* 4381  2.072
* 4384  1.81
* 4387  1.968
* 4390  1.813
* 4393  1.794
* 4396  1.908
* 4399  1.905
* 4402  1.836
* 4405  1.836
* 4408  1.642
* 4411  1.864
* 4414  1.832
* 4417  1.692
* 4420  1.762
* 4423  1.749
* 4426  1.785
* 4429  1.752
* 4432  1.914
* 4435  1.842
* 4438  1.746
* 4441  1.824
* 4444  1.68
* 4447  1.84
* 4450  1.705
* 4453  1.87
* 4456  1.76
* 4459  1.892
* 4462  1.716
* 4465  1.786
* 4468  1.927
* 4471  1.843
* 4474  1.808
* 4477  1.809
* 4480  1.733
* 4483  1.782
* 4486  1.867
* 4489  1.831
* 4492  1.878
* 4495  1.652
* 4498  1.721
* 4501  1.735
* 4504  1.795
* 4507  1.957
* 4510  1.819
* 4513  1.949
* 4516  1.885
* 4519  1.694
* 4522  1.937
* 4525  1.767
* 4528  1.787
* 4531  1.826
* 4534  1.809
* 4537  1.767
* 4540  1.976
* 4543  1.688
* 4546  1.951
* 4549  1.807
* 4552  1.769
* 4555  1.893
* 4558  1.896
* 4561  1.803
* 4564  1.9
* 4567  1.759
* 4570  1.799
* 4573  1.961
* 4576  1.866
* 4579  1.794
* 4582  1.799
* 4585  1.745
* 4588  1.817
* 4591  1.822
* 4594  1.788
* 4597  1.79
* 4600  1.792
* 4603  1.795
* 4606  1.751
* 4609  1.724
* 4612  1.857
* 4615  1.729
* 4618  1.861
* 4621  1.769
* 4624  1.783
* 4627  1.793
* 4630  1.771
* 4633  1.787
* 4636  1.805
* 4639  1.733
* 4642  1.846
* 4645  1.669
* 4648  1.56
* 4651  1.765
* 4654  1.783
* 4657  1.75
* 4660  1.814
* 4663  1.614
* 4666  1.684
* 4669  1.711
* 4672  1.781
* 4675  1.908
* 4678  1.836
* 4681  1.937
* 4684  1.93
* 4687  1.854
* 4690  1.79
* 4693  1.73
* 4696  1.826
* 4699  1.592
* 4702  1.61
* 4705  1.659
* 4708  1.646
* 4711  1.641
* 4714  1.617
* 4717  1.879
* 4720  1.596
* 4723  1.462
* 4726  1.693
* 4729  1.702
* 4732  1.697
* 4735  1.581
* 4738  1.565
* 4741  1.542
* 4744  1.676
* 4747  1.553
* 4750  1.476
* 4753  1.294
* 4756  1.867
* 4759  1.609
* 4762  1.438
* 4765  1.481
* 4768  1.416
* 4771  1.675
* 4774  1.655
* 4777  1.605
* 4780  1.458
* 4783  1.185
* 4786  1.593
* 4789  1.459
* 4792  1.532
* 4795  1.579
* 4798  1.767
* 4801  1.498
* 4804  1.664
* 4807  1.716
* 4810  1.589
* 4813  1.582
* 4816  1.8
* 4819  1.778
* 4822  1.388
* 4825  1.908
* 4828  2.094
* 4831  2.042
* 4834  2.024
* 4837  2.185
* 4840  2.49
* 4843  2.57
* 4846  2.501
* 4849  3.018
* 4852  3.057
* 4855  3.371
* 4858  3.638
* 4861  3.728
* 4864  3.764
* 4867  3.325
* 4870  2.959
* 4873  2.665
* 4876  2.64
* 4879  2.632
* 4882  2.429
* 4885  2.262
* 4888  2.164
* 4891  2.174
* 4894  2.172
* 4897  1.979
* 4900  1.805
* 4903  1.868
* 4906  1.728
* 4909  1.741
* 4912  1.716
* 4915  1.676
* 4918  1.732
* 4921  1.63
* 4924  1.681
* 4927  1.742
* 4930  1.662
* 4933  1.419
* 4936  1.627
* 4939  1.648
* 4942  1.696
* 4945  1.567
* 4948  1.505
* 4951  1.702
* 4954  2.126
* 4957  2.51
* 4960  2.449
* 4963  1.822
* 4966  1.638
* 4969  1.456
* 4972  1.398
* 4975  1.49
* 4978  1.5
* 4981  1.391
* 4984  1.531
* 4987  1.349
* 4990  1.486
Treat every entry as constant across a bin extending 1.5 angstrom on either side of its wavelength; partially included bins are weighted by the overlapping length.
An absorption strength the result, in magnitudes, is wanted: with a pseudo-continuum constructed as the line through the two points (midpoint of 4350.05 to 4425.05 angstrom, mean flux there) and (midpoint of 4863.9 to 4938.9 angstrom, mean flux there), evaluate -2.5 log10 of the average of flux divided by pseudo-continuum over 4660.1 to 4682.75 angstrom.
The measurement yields 0.152 mag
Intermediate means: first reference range 2.01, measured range 1.79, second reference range 2.09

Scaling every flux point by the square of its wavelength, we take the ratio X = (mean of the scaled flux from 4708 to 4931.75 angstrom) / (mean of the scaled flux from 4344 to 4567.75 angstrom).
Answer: 1.21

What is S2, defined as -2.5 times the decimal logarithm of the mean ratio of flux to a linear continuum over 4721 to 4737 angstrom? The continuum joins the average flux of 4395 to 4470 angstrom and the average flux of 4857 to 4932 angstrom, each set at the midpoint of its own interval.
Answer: 0.29 mag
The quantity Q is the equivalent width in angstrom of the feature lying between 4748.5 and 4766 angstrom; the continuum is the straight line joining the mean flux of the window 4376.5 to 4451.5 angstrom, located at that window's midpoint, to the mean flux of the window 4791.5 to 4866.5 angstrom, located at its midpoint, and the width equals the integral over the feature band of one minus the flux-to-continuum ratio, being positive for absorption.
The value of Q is 5.3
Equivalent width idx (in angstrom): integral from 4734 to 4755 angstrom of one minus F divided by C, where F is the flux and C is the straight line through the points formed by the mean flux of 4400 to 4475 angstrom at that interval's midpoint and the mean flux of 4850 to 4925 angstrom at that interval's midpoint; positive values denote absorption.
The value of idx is 6.6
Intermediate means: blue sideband 1.8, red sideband 2.43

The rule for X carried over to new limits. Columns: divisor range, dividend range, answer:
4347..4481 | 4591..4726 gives 1.01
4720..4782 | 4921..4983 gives 1.18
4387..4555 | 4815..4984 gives 1.40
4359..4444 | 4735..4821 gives 0.97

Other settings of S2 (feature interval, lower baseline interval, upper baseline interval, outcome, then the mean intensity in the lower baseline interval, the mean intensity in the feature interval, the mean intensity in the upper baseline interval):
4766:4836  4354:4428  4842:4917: 0.43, 1.98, 1.66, 2.54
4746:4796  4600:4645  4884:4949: 0.17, 1.78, 1.52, 1.78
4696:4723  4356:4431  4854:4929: 0.32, 1.96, 1.65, 2.36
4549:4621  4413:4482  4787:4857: 0.04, 1.79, 1.81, 2.04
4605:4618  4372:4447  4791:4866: 0.15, 1.84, 1.78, 2.26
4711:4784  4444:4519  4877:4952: 0.16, 1.81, 1.58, 1.84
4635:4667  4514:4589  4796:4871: 0.17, 1.83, 1.73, 2.37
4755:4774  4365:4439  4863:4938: 0.28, 1.88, 1.58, 2.11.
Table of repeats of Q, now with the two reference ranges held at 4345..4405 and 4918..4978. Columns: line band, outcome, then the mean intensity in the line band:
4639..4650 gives 1.4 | 1.7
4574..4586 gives 1.1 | 1.81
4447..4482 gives 4.6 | 1.81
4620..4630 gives 0.9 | 1.78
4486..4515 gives 3.3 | 1.82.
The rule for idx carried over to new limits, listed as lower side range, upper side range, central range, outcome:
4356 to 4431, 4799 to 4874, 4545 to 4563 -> 2.27 angstrom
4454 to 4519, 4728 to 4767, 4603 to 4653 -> -2.41 angstrom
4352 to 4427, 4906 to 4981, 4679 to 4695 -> -0.07 angstrom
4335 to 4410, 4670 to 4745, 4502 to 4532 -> 2.29 angstrom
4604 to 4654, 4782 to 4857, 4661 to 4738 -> 5.43 angstrom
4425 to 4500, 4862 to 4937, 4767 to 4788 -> 5.46 angstrom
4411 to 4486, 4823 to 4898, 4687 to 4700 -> 3.05 angstrom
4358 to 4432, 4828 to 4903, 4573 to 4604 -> 5.79 angstrom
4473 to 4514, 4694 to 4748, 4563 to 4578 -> -0.87 angstrom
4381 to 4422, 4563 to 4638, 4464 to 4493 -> -0.13 angstrom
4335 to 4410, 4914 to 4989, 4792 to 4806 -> 1.51 angstrom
